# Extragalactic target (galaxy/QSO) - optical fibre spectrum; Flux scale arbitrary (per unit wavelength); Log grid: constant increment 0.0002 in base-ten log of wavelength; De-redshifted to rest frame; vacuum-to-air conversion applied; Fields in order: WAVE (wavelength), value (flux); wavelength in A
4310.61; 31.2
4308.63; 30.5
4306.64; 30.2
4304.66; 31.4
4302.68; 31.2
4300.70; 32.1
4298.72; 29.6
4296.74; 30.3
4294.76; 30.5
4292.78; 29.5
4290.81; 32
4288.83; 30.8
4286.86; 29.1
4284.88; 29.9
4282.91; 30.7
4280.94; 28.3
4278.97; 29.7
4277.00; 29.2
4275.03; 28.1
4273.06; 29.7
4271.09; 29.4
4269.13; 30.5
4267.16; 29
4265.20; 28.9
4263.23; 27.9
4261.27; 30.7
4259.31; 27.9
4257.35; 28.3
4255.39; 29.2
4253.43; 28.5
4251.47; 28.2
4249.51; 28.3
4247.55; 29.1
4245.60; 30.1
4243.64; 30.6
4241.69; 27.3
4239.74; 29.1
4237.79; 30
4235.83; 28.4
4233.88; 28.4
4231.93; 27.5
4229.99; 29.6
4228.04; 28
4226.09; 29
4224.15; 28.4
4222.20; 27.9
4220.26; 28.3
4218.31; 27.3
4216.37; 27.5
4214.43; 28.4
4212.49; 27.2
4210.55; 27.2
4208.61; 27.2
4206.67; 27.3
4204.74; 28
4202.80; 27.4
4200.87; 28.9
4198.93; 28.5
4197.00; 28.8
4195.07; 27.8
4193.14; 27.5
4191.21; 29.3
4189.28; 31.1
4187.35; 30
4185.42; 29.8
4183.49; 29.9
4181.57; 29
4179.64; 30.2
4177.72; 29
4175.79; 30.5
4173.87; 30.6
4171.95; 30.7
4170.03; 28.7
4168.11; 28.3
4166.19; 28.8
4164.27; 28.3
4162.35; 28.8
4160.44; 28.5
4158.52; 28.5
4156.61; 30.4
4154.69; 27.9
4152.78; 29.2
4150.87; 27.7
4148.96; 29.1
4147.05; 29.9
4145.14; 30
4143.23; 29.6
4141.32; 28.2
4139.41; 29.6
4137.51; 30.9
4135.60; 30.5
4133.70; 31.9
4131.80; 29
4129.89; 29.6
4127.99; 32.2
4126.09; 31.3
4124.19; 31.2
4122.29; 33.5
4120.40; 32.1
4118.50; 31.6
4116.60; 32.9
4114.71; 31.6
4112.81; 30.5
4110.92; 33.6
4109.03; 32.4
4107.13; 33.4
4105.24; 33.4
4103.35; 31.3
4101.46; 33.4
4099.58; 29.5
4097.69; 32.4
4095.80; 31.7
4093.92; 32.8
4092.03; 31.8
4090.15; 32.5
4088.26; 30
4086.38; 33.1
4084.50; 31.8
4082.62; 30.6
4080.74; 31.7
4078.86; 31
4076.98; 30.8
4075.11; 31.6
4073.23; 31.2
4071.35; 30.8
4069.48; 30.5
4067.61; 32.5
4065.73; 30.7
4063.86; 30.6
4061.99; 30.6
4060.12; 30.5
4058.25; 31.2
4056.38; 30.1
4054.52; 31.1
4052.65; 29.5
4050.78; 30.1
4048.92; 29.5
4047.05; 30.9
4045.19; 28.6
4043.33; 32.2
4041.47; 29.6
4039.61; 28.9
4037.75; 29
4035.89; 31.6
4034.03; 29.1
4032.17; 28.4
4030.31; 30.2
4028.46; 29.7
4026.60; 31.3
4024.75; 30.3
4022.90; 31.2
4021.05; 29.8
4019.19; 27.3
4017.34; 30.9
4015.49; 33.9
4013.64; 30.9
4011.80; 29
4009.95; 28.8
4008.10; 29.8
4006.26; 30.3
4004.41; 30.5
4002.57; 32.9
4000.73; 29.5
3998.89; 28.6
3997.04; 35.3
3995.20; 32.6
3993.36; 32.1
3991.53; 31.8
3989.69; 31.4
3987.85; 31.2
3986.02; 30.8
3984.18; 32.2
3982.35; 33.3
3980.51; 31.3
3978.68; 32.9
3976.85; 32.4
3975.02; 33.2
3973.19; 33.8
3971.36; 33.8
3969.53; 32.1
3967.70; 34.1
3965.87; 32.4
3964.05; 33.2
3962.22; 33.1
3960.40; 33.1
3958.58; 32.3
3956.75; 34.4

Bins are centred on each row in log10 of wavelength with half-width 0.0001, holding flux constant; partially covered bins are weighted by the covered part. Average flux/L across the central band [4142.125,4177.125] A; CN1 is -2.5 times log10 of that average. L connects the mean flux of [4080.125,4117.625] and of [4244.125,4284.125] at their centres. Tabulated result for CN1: 0.06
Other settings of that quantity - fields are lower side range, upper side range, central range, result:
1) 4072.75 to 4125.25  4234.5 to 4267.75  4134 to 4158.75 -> 0.06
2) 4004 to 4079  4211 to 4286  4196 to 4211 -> 0.05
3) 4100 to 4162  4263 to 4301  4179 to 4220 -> 0.07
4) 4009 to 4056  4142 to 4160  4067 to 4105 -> -0.07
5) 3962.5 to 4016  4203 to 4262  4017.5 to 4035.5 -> 0.05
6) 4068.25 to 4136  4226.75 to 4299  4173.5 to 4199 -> 0.03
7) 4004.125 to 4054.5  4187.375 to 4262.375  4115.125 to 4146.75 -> -0.06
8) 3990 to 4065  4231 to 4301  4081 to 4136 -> -0.06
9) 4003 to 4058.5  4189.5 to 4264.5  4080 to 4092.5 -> -0.07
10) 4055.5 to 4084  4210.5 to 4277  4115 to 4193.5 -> 0.00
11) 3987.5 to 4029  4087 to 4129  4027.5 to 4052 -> 0.05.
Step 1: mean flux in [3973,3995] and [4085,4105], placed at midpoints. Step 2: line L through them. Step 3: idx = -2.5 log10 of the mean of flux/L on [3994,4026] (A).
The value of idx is 0.049 mag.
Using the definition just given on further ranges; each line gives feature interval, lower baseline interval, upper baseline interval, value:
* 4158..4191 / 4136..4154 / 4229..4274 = -0.01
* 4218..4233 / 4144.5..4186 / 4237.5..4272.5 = 0.03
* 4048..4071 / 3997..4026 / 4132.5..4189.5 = -0.02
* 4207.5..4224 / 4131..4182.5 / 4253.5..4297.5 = 0.07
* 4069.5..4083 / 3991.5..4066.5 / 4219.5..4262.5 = -0.04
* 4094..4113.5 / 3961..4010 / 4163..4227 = -0.07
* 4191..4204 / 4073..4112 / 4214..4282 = 0.06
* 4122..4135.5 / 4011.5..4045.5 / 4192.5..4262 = -0.07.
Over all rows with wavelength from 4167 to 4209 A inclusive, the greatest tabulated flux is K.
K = 31.1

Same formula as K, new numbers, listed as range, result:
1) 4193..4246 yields 30.6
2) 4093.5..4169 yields 33.6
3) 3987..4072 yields 35.3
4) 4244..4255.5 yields 30.1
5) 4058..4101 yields 33.1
